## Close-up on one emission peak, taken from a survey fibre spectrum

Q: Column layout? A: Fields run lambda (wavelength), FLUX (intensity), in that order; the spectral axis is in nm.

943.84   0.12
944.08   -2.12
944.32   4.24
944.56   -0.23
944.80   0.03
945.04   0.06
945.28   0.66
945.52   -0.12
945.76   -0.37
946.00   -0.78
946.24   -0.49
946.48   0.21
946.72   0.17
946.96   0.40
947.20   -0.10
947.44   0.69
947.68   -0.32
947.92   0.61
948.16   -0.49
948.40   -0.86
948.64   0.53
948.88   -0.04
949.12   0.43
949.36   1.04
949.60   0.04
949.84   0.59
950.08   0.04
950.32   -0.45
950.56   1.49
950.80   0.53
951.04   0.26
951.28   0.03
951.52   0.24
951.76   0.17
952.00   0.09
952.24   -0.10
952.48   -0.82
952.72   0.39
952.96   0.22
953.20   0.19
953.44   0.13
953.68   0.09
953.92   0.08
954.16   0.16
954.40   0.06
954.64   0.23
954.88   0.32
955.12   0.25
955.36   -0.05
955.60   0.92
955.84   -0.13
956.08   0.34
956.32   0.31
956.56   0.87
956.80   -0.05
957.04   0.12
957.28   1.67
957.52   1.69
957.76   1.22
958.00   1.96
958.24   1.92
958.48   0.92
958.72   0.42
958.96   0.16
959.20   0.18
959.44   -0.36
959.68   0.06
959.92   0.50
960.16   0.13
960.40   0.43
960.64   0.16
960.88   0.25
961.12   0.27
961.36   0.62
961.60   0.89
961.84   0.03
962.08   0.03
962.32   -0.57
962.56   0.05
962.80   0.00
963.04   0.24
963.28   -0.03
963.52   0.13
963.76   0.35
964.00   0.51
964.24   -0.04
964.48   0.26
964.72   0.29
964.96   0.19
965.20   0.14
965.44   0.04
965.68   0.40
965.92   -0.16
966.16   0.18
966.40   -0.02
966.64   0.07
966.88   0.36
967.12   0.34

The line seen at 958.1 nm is [O II] 3727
